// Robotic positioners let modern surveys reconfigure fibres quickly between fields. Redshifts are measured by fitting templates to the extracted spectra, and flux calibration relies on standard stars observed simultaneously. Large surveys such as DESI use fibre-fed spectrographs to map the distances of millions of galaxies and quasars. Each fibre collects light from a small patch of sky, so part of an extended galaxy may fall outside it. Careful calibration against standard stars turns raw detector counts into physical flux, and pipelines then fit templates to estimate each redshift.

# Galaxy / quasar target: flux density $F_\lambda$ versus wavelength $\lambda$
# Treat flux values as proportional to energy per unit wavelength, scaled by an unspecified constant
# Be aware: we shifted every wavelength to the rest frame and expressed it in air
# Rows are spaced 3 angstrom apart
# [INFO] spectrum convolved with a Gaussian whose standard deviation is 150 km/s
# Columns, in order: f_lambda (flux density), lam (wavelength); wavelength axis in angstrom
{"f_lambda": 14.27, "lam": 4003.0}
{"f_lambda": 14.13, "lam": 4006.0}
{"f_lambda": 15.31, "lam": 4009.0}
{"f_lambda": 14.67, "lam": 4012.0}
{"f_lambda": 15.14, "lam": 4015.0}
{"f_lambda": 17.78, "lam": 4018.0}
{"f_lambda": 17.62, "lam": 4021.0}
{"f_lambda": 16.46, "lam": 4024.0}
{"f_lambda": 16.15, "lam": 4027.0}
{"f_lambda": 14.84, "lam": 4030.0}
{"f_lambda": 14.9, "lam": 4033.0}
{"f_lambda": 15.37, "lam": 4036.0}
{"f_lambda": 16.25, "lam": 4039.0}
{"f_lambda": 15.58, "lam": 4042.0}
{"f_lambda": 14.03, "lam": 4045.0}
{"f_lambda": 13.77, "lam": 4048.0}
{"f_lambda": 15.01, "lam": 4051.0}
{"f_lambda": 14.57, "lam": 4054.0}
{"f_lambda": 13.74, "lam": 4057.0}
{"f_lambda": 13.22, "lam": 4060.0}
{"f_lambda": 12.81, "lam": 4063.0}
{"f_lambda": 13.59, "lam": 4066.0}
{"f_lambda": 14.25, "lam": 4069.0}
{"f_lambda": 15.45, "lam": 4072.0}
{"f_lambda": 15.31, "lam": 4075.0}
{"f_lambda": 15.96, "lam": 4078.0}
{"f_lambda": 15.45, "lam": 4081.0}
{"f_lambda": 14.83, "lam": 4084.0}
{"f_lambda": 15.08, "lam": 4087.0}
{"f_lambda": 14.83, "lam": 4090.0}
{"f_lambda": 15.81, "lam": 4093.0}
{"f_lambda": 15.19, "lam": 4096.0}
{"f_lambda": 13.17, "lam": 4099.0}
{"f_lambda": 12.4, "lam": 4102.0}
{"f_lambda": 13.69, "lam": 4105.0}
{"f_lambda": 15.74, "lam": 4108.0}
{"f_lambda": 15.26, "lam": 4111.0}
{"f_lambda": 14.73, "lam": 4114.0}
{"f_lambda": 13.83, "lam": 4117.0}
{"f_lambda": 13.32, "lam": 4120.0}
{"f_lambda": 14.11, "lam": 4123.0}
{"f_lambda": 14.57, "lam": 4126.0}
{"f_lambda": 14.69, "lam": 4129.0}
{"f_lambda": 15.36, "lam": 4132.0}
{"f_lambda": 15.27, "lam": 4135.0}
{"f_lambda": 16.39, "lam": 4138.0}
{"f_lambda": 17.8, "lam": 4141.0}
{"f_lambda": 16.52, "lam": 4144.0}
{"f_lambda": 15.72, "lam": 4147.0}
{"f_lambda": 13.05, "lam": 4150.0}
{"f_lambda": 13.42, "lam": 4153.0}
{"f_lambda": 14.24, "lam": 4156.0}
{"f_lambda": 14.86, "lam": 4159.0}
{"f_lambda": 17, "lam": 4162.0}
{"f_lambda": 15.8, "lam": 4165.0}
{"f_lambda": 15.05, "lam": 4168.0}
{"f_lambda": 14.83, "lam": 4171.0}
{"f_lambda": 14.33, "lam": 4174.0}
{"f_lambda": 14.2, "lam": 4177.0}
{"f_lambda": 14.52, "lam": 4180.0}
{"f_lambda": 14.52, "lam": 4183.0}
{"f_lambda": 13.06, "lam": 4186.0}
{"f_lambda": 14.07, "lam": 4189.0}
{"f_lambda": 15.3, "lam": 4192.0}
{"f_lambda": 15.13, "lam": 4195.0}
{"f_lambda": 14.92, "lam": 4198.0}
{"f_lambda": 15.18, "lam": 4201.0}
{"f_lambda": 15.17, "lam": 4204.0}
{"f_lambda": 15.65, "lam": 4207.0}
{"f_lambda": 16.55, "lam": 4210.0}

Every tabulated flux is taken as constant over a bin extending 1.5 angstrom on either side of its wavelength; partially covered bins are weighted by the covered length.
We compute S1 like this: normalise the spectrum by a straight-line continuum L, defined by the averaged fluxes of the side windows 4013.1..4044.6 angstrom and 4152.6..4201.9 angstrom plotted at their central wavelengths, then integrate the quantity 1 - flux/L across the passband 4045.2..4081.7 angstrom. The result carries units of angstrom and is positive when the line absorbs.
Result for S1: 2.9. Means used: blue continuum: 15.9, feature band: 14.4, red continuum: 14.8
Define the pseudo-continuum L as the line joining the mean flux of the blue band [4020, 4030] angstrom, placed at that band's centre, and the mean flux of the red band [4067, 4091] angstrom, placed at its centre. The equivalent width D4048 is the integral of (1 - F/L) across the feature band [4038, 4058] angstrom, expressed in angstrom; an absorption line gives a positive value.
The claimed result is 1.5 angstrom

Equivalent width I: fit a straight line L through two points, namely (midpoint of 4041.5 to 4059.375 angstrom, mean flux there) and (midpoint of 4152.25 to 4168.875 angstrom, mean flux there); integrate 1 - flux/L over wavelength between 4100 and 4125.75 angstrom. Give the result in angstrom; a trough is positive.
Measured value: 1.1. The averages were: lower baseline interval 14.3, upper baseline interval 15.1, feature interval 14.1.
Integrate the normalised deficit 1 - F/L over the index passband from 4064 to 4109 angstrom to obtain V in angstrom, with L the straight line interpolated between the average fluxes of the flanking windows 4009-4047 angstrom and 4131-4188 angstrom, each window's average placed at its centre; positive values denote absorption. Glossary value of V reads 2.1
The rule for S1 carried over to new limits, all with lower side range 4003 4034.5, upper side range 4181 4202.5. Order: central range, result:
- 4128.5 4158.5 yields -0.7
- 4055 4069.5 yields 1.8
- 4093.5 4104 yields 0.9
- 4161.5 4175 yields -0.5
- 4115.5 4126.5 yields 0.8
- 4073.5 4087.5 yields -0.1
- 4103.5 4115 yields 0.2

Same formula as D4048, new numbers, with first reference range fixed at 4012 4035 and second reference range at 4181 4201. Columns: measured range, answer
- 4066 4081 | 0.5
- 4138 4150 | -1.0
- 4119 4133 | 0.7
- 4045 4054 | 0.8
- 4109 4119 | 0.4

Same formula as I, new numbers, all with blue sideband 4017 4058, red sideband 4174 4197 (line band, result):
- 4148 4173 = -0.4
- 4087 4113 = 0.8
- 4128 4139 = -0.5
